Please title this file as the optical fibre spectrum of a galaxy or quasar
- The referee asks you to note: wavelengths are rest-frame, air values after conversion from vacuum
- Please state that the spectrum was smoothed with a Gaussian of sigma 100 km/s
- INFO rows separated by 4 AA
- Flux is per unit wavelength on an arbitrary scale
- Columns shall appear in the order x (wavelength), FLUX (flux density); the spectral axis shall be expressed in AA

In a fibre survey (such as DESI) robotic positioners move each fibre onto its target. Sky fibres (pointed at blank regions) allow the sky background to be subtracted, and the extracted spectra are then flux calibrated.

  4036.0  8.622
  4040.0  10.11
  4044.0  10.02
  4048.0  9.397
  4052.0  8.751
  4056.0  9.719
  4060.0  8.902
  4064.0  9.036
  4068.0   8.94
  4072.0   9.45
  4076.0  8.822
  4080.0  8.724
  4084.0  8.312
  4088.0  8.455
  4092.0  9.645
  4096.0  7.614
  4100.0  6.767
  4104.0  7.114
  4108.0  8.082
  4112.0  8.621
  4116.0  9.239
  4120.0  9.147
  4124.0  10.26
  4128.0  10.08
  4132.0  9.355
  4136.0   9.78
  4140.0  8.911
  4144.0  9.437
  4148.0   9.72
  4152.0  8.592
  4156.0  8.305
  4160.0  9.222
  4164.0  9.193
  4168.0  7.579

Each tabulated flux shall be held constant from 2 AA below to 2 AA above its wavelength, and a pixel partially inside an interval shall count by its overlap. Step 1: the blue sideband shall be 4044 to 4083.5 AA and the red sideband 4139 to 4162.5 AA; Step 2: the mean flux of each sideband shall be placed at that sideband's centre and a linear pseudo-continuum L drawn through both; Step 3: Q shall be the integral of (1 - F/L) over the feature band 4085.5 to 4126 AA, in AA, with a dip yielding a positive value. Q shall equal 2.6 AA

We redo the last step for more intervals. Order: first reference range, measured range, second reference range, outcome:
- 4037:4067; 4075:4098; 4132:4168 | 1.7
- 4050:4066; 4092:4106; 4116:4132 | 2.9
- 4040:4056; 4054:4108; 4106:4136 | 4.9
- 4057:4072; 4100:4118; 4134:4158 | 2.0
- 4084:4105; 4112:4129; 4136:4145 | -1.6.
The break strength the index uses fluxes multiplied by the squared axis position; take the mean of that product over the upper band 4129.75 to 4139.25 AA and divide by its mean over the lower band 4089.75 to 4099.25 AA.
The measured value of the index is 1.16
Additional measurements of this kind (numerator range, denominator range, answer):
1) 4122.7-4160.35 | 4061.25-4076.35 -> 1.07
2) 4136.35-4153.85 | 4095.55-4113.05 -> 1.24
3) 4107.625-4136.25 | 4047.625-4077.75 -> 1.06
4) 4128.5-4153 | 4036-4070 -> 1.05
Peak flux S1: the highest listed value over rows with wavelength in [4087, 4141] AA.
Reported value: 10.26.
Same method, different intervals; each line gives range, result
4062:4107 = 9.645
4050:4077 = 9.719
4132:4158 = 9.78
